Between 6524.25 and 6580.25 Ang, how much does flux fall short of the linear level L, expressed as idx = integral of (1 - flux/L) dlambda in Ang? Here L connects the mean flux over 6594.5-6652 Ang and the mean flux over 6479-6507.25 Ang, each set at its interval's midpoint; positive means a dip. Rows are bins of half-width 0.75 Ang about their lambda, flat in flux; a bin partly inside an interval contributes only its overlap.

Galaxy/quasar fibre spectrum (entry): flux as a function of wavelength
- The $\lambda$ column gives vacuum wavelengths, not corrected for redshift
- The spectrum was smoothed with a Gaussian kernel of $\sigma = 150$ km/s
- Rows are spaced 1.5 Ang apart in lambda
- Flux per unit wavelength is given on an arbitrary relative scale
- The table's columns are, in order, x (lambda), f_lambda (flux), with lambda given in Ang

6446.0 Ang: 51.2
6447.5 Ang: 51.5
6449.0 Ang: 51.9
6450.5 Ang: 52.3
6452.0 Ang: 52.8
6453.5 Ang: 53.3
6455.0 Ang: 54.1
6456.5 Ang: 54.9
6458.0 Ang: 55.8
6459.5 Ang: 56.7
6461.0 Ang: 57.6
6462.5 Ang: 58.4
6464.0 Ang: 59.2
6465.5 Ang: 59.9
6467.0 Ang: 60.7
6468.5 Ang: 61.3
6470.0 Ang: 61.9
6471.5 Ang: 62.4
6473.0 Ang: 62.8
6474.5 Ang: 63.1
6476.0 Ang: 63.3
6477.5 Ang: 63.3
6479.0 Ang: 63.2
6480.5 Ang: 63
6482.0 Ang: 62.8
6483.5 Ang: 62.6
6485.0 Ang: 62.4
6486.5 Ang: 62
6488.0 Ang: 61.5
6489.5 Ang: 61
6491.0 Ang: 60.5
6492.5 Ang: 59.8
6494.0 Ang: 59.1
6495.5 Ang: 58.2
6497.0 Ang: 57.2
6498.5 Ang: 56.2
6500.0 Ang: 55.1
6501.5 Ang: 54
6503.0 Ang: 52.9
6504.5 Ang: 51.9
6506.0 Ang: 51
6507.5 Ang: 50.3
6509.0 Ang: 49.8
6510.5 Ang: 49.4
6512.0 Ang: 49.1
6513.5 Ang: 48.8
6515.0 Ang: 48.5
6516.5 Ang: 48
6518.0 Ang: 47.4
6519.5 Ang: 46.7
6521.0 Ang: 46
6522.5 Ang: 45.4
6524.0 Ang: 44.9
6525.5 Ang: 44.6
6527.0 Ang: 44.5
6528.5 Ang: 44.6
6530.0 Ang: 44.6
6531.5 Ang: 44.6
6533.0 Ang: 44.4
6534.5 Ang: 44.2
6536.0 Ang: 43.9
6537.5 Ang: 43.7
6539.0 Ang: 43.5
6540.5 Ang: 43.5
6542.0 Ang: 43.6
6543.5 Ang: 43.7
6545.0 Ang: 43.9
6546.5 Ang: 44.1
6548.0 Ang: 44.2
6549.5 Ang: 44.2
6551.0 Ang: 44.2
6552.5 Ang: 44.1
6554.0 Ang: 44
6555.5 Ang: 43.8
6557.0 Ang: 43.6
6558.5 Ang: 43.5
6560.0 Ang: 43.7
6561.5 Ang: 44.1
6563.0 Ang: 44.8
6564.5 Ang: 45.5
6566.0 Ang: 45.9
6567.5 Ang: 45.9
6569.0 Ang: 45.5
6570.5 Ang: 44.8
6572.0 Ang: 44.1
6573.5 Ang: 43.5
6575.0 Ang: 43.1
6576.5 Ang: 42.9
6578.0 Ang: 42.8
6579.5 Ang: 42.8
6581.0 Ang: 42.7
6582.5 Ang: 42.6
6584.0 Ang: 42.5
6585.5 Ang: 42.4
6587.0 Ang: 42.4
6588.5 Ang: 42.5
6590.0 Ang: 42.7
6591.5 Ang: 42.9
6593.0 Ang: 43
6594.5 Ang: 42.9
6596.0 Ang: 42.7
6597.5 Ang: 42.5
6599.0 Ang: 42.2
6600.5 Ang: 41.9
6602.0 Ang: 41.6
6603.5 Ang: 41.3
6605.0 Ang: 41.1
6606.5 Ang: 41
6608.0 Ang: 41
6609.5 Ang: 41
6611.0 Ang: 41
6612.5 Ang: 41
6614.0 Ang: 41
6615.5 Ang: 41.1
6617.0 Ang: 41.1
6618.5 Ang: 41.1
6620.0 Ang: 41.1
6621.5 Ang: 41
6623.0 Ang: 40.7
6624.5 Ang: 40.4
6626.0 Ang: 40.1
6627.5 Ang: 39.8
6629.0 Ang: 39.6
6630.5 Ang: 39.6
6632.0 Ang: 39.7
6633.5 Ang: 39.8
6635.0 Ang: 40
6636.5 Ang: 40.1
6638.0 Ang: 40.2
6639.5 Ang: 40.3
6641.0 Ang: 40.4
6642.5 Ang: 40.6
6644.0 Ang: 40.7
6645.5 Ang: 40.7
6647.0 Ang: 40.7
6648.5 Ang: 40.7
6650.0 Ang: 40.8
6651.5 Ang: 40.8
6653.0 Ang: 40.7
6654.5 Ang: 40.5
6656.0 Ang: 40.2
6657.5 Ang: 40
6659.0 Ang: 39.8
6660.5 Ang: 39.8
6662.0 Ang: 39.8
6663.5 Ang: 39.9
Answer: 6.9 Ang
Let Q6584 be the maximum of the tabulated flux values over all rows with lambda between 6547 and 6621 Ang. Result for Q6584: 45.9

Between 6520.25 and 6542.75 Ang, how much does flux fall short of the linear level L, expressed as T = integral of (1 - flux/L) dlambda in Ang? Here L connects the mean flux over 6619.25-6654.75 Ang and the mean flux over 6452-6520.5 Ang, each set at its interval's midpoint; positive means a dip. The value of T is 3.2 Ang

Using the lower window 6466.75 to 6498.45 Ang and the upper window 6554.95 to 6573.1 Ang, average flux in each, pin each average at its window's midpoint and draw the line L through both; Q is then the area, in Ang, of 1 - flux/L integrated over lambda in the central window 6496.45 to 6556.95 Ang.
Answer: 6.3 Ang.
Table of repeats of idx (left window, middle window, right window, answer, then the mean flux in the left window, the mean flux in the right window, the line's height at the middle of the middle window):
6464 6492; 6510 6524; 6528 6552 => 0.9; 62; 44.1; 50.7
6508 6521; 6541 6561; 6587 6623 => 0.8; 48.4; 41.7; 45.7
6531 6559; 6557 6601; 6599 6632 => -1.0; 43.9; 40.8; 42.4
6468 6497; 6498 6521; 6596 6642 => 2.9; 61.7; 40.8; 57.6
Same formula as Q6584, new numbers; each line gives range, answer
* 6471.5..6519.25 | 63.3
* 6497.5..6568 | 56.2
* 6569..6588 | 45.5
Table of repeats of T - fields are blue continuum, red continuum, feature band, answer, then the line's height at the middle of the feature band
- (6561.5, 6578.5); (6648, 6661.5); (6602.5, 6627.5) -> 0.8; 42.3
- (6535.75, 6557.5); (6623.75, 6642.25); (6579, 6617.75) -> -0.4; 41.6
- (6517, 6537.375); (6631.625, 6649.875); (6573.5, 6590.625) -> 0.0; 42.8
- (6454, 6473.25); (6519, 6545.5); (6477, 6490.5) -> -1.9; 54.5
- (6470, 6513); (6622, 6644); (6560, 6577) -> 1.3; 48.3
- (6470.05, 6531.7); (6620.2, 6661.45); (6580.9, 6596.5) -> 1.0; 45.6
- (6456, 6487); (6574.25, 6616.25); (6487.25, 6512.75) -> 0.7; 56.5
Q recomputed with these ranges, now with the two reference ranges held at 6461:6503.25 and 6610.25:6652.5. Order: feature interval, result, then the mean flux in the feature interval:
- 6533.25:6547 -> 2.30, 43.8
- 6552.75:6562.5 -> 1.25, 43.8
